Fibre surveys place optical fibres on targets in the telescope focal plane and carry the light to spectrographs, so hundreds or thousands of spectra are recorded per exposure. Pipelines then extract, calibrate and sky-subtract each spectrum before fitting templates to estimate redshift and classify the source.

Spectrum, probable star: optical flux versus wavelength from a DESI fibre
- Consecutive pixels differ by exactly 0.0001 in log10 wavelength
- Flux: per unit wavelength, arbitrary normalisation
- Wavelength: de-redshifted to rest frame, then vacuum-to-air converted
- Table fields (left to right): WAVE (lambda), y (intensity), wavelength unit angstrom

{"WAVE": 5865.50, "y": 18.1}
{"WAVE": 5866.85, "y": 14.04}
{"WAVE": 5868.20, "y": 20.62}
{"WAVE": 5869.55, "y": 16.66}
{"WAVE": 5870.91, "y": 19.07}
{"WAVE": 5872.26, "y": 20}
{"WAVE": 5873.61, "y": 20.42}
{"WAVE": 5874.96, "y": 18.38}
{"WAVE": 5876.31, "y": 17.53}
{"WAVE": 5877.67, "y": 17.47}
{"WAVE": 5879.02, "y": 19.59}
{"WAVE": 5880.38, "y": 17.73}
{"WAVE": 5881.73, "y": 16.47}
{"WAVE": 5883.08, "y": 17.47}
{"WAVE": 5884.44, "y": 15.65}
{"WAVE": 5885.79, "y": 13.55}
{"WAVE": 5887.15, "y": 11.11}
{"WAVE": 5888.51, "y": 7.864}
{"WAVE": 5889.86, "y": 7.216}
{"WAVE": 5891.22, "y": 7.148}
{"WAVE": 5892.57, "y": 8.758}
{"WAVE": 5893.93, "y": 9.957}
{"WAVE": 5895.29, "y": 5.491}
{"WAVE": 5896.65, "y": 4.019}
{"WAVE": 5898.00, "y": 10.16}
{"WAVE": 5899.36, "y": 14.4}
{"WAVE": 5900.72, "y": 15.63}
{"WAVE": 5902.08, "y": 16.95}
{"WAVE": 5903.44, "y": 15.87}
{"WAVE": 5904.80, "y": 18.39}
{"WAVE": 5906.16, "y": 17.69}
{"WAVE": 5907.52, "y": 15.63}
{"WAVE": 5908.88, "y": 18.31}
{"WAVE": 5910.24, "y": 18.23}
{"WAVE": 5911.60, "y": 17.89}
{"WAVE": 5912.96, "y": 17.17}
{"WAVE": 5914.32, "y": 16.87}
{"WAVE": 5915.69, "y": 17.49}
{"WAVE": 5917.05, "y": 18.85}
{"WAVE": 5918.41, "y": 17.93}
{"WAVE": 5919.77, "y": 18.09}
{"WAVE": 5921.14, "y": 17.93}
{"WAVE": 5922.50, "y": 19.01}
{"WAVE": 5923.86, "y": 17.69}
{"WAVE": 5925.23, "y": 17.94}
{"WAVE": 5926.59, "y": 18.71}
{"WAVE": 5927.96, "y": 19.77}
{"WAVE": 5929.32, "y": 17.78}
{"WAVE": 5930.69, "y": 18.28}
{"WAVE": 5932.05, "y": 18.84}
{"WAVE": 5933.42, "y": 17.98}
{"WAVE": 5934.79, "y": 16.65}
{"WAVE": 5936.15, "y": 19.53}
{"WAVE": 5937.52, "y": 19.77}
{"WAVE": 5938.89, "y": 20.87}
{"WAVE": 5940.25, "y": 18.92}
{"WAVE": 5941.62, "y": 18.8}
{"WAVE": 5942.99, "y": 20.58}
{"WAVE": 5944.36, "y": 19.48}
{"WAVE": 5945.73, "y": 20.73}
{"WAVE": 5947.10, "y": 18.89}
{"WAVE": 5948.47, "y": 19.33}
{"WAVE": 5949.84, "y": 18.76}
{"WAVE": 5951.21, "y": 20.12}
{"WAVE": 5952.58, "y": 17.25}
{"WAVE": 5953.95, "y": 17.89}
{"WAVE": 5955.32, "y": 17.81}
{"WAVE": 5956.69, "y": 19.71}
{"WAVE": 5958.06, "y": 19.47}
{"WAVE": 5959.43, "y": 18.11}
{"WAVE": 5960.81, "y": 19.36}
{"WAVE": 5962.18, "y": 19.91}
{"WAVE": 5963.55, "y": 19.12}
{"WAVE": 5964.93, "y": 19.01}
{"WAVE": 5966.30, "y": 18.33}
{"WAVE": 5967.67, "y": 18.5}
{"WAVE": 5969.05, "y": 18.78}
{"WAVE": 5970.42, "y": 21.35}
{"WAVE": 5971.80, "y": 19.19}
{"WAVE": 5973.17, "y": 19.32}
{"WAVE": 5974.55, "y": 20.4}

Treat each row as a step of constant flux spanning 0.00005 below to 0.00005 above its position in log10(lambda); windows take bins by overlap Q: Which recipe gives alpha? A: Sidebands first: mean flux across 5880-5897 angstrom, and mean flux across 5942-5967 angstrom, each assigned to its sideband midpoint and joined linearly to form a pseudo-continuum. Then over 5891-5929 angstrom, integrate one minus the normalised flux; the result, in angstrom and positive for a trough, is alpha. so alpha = -4.9 angstrom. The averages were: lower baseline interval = 11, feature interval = 15.6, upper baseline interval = 19.1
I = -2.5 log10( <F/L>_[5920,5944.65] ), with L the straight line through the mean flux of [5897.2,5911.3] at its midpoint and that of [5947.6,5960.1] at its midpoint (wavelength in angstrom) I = -0.07 mag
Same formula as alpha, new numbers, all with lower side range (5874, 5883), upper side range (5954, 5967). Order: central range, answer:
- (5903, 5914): 0.5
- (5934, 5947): -0.5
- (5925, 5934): 0.0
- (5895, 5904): 3.1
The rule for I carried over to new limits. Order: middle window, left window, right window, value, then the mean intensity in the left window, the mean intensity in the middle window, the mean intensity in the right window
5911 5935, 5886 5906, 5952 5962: -0.245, 11.2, 18.1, 18.6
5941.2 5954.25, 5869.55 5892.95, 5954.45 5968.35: -0.055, 15.1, 19.2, 18.9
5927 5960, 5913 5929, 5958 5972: -0.017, 18.2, 19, 19.2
